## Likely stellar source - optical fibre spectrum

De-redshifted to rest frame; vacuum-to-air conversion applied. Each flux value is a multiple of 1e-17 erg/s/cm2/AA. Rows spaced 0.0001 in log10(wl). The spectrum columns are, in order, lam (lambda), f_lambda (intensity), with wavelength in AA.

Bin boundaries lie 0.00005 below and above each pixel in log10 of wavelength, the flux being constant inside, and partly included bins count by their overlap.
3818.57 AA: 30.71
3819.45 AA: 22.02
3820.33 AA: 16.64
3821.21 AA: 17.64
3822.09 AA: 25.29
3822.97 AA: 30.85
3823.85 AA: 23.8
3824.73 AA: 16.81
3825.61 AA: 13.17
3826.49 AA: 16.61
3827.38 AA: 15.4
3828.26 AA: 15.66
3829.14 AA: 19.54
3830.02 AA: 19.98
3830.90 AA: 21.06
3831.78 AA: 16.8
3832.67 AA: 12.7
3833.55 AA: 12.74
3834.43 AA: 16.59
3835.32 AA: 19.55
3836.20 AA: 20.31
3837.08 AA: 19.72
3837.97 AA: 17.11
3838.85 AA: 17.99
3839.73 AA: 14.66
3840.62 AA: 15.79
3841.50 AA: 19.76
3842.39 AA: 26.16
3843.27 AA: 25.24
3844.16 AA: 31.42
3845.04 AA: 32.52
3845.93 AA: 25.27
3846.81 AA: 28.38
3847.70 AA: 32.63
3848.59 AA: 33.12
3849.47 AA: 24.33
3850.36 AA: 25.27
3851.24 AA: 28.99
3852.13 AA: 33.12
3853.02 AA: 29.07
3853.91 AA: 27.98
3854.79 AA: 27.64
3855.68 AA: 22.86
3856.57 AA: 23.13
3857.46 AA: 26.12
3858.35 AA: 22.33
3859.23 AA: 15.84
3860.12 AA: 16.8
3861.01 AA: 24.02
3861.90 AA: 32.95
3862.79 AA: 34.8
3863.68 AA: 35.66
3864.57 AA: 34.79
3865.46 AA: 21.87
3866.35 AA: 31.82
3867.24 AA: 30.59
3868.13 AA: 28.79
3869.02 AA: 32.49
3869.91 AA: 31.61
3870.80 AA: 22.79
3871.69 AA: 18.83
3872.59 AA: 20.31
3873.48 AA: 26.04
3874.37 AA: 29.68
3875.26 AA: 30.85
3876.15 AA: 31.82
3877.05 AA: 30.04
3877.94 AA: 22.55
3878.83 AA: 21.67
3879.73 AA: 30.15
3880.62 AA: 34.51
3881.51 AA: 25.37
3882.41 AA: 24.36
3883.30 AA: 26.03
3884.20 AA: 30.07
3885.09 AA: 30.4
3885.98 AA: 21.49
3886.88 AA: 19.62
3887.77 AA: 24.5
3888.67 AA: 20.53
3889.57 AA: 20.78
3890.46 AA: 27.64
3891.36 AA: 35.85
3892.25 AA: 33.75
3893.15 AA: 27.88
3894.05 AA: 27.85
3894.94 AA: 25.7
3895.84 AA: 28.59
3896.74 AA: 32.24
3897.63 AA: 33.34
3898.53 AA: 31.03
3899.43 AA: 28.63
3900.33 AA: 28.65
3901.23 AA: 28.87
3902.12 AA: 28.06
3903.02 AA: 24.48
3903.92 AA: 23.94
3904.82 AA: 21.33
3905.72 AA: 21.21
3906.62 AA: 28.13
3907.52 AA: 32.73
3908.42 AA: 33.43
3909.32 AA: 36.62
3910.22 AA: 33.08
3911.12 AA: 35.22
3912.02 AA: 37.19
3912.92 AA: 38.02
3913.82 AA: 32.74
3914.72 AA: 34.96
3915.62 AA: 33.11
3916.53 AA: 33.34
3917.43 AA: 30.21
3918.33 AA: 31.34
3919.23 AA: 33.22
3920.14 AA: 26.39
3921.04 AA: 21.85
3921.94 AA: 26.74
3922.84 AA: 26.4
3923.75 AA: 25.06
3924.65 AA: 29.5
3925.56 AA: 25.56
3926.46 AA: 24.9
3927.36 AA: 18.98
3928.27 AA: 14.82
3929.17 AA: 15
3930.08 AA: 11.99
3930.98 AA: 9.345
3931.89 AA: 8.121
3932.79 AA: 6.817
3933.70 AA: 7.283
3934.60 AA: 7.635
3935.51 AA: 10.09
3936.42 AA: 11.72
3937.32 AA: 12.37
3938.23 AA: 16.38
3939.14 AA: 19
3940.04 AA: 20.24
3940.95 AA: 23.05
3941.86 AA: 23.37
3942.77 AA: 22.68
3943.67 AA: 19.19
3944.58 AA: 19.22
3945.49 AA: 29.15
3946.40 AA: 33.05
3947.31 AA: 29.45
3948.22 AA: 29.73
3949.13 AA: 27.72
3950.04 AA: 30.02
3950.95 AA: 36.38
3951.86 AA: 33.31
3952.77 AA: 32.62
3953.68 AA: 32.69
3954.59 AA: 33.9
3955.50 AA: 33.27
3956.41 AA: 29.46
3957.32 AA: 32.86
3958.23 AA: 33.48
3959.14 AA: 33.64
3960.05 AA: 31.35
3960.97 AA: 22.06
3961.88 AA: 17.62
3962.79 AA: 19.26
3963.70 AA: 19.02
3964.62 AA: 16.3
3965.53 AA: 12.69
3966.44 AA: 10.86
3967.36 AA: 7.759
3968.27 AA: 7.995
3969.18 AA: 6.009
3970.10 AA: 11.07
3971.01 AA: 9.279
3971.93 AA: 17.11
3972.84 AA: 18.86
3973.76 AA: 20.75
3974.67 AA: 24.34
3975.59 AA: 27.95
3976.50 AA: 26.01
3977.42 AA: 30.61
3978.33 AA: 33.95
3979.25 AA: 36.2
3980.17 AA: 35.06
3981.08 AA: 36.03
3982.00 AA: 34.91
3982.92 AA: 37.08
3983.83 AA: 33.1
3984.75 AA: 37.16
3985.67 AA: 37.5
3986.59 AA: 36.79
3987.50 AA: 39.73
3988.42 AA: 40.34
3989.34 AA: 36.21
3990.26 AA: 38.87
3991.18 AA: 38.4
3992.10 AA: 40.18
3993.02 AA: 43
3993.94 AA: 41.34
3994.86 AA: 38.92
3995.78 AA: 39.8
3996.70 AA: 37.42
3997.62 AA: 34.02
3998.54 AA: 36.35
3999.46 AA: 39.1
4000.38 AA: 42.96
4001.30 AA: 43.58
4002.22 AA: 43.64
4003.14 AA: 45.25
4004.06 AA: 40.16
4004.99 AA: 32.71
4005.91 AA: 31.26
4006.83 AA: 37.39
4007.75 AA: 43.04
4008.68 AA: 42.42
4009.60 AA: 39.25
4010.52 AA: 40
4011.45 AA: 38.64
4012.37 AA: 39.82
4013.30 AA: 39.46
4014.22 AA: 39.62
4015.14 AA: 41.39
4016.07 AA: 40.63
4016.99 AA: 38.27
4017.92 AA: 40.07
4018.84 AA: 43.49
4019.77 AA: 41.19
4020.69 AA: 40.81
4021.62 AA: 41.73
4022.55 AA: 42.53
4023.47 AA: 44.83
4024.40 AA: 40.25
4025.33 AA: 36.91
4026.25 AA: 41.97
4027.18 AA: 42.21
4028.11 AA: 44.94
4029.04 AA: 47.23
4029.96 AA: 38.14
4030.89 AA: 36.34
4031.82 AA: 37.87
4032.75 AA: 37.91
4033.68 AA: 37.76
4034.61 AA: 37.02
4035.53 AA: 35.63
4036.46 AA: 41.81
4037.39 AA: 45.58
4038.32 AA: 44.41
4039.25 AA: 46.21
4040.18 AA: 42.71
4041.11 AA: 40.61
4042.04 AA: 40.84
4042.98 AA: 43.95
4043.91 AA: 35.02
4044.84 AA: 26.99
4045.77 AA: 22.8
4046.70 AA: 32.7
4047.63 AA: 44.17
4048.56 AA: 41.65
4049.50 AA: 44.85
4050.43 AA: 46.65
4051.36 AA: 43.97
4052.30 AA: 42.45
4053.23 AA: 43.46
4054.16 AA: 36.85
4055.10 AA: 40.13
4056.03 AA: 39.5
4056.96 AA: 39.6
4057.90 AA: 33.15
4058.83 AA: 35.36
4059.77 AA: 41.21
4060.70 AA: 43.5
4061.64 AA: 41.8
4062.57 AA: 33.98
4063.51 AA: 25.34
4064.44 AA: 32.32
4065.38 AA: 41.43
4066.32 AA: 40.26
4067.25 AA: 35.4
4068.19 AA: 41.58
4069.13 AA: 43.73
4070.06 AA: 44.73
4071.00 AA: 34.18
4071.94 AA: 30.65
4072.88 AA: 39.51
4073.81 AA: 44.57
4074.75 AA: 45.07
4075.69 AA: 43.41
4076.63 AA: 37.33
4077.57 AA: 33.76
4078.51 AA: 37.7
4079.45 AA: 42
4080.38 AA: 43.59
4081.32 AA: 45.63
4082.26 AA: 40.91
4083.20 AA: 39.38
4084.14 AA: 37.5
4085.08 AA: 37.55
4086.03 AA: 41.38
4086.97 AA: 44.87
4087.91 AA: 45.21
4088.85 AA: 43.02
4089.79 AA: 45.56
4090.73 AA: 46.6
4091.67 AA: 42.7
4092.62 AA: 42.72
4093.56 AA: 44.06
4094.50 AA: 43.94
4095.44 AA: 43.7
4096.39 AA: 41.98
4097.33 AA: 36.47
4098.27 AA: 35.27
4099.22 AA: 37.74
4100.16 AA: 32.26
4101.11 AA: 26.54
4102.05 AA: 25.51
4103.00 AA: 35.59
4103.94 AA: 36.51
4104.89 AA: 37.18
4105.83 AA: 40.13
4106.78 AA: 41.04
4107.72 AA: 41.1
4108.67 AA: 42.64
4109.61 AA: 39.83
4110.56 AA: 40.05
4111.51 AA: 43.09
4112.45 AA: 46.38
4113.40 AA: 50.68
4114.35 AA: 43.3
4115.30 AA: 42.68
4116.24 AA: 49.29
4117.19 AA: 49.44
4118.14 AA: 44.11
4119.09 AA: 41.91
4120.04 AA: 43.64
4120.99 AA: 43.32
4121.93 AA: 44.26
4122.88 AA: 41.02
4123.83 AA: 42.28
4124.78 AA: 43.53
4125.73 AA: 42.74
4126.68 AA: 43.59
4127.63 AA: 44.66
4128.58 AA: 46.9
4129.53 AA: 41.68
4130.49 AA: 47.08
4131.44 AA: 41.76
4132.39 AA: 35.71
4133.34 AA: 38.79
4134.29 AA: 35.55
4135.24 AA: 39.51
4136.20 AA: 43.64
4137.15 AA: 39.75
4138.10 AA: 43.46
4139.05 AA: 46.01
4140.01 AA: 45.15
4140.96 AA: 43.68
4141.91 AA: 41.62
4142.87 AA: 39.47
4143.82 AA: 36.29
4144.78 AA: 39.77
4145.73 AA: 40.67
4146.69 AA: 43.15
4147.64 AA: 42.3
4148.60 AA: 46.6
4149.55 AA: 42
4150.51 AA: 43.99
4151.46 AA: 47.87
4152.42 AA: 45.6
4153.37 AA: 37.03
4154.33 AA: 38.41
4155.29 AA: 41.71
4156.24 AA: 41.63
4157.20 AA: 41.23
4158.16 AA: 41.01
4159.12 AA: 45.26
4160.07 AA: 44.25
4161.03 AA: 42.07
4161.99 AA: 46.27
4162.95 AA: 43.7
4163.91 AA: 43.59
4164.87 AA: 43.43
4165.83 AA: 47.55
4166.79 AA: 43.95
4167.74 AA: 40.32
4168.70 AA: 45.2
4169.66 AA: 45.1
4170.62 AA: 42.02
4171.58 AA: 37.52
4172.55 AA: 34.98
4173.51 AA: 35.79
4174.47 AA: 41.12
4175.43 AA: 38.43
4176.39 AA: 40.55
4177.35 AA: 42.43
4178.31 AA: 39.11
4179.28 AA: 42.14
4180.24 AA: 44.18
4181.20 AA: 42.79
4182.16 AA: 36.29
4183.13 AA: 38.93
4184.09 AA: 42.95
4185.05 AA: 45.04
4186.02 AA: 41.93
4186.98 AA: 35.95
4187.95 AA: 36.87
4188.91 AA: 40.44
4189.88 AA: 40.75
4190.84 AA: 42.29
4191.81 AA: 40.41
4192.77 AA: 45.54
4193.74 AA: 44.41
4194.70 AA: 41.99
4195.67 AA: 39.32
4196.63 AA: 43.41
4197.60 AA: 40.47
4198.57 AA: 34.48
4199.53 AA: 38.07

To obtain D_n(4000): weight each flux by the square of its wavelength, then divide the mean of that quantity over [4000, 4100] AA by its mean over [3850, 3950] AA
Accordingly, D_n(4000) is 1.7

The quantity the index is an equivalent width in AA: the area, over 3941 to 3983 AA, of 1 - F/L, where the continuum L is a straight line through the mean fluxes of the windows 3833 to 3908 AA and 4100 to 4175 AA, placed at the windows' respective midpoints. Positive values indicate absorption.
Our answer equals 8.4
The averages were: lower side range 26.2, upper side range 41.8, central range 25.2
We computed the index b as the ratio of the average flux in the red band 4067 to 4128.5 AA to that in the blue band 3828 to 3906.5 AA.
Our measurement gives 1.6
